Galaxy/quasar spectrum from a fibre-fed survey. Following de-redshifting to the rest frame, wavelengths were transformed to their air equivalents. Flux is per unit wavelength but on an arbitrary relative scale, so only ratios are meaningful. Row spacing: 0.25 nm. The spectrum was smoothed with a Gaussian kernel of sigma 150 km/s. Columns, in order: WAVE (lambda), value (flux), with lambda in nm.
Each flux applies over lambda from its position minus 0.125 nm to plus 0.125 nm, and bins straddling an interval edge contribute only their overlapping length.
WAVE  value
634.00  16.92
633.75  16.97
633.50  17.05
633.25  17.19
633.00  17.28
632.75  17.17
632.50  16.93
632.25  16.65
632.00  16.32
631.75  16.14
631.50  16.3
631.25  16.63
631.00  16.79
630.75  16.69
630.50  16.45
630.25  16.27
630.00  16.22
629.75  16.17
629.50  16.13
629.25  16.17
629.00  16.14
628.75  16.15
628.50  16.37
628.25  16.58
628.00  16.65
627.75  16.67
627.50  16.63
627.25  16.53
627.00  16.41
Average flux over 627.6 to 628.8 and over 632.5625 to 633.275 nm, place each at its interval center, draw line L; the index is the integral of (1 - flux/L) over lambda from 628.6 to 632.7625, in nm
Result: 0.11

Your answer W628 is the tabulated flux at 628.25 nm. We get 16.58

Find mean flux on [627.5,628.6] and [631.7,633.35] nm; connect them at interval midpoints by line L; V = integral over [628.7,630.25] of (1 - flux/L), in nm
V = 0.045 nm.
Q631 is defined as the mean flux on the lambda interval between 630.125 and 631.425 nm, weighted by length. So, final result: 16.6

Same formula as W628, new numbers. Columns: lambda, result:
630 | 16.22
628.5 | 16.37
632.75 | 17.17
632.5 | 16.93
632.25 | 16.65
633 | 17.28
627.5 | 16.63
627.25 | 16.53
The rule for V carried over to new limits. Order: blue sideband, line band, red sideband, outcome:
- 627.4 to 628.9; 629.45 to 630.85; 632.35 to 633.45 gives 0.04 nm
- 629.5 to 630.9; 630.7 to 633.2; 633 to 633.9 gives 0.01 nm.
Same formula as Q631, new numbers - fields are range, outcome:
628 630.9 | 16.3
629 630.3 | 16.2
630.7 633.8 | 16.8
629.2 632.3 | 16.4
